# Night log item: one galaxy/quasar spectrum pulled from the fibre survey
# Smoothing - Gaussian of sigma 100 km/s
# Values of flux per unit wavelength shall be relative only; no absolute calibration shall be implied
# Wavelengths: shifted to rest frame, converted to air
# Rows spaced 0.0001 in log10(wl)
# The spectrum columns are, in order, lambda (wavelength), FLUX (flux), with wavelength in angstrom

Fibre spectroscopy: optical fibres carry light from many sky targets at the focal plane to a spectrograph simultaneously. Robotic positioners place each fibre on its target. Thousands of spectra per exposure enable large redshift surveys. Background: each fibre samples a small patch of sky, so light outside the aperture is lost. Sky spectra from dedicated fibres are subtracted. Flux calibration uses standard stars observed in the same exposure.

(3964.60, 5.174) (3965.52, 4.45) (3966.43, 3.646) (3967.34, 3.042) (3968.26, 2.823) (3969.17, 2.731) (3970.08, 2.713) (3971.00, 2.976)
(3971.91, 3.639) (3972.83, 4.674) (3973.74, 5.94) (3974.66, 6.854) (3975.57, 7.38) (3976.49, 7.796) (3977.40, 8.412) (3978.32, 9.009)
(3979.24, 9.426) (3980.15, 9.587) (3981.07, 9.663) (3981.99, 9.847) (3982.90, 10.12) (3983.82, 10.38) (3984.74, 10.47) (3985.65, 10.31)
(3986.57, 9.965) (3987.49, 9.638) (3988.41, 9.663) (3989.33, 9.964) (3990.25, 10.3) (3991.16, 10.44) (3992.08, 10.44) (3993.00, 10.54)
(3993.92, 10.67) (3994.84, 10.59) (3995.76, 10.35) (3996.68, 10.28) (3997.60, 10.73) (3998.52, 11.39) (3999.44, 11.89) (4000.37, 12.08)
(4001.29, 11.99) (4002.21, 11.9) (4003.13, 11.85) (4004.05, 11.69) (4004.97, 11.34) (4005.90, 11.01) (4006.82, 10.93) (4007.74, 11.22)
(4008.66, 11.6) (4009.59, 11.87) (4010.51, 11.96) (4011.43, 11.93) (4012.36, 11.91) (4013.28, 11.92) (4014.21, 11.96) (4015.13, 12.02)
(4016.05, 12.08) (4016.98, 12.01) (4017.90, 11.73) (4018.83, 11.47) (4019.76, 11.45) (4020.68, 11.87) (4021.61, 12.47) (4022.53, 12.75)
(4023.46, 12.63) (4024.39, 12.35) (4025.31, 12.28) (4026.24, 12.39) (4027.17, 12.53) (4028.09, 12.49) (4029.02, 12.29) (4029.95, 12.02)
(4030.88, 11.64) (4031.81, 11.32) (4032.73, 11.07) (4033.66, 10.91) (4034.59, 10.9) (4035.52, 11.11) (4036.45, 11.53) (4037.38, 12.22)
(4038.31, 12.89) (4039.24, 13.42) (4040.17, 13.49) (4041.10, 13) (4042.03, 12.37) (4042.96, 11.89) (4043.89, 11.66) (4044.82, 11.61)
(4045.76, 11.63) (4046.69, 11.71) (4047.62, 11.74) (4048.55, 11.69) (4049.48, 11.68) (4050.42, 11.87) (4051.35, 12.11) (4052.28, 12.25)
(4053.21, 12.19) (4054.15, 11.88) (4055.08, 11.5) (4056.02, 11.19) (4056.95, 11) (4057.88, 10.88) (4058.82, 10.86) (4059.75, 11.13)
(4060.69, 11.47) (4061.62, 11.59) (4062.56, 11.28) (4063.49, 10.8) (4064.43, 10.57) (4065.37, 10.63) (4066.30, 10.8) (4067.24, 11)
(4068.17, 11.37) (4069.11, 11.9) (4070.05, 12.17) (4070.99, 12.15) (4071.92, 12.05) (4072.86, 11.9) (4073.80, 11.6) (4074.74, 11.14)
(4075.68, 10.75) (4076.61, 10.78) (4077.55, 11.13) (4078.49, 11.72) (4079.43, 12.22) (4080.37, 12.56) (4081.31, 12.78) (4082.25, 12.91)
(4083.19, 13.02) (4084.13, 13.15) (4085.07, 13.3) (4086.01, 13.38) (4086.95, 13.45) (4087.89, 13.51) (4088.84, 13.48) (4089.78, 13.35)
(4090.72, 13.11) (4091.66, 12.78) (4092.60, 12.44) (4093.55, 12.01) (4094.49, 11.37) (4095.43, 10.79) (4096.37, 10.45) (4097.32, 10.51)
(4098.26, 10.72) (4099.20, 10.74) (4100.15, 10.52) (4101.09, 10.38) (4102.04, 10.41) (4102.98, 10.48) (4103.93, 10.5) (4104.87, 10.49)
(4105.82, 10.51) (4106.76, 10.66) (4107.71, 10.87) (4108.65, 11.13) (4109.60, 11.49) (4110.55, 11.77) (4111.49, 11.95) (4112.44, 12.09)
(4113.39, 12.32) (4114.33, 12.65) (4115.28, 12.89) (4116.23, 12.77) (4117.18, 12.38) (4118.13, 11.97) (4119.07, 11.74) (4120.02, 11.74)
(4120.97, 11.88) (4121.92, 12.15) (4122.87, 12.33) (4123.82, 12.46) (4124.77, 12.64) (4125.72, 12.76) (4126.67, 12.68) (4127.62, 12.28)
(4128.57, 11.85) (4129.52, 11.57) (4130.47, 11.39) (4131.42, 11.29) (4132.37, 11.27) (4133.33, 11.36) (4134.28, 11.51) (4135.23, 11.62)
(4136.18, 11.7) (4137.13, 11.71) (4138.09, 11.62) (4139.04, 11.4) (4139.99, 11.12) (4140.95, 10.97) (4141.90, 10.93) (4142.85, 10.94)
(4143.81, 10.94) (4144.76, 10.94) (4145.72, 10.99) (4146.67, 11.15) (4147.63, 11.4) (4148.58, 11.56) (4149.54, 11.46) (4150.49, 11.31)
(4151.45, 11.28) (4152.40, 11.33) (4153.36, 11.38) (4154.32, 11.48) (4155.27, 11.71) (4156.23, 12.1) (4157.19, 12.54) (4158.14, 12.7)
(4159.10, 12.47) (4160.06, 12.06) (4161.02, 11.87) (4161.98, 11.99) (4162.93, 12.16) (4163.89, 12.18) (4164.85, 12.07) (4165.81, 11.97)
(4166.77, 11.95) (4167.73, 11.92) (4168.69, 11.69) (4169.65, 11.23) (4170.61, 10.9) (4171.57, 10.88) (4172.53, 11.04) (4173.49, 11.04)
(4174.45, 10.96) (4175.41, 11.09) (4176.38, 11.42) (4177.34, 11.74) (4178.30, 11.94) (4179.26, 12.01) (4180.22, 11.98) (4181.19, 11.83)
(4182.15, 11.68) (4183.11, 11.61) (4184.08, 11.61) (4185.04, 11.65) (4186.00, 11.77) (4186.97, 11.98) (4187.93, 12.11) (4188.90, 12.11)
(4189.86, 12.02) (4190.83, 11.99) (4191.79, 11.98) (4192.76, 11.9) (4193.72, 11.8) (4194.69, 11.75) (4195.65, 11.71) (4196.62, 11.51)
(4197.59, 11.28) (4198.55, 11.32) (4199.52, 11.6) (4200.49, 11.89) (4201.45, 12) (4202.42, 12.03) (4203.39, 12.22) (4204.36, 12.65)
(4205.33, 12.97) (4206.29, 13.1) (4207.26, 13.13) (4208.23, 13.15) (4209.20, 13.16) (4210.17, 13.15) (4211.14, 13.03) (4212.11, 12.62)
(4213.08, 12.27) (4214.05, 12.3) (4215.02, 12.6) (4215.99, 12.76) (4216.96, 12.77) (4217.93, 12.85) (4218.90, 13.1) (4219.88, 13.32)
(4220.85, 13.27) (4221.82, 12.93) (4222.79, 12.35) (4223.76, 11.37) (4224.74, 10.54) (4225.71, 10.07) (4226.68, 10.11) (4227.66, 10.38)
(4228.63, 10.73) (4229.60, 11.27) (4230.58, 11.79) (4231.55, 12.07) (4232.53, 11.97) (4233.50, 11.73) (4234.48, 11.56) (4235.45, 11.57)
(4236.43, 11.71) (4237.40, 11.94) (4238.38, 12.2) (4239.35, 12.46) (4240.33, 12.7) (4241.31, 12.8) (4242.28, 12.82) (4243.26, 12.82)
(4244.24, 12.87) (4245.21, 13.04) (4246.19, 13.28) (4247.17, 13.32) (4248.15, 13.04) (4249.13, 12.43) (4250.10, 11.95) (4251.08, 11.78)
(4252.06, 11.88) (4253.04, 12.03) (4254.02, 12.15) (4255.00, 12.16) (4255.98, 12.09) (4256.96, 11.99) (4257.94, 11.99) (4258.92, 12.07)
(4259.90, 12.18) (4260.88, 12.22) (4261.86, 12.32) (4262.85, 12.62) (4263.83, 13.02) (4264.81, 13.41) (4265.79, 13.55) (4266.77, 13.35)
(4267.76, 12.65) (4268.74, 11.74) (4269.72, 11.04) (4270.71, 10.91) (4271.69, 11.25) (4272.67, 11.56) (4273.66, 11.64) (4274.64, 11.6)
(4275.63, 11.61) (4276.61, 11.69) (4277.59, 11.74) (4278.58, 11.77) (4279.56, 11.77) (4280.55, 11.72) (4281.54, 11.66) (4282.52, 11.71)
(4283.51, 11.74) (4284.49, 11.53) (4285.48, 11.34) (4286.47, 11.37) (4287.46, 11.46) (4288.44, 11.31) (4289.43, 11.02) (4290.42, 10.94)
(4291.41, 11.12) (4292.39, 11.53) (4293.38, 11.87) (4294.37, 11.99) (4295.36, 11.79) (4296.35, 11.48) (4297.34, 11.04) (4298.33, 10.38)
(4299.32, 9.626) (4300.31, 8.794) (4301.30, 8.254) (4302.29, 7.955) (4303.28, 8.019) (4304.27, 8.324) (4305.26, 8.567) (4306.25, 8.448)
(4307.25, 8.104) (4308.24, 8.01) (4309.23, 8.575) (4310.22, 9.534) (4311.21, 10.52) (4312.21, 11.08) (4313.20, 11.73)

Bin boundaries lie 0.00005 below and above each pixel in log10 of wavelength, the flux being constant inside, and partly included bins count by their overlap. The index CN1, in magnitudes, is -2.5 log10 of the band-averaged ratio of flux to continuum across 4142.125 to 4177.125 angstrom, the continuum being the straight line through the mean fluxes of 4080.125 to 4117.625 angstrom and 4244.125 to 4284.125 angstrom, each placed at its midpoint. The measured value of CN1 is 0.04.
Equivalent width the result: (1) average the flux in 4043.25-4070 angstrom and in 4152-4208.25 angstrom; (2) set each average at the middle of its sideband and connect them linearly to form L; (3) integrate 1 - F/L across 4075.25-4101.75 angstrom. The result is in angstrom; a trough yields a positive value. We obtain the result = -1.1 angstrom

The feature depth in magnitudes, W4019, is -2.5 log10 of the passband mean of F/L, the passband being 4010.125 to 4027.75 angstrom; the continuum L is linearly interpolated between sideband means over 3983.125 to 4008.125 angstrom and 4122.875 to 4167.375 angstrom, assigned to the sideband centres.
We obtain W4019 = -0.11 mag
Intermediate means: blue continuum 10.8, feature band 12.1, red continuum 11.7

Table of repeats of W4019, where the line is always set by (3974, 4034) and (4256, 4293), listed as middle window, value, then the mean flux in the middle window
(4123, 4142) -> -0.03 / 11.7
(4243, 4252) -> -0.08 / 12.7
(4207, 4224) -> -0.10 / 12.8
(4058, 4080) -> -0.01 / 11.3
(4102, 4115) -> 0.00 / 11.3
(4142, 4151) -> 0.03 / 11.2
